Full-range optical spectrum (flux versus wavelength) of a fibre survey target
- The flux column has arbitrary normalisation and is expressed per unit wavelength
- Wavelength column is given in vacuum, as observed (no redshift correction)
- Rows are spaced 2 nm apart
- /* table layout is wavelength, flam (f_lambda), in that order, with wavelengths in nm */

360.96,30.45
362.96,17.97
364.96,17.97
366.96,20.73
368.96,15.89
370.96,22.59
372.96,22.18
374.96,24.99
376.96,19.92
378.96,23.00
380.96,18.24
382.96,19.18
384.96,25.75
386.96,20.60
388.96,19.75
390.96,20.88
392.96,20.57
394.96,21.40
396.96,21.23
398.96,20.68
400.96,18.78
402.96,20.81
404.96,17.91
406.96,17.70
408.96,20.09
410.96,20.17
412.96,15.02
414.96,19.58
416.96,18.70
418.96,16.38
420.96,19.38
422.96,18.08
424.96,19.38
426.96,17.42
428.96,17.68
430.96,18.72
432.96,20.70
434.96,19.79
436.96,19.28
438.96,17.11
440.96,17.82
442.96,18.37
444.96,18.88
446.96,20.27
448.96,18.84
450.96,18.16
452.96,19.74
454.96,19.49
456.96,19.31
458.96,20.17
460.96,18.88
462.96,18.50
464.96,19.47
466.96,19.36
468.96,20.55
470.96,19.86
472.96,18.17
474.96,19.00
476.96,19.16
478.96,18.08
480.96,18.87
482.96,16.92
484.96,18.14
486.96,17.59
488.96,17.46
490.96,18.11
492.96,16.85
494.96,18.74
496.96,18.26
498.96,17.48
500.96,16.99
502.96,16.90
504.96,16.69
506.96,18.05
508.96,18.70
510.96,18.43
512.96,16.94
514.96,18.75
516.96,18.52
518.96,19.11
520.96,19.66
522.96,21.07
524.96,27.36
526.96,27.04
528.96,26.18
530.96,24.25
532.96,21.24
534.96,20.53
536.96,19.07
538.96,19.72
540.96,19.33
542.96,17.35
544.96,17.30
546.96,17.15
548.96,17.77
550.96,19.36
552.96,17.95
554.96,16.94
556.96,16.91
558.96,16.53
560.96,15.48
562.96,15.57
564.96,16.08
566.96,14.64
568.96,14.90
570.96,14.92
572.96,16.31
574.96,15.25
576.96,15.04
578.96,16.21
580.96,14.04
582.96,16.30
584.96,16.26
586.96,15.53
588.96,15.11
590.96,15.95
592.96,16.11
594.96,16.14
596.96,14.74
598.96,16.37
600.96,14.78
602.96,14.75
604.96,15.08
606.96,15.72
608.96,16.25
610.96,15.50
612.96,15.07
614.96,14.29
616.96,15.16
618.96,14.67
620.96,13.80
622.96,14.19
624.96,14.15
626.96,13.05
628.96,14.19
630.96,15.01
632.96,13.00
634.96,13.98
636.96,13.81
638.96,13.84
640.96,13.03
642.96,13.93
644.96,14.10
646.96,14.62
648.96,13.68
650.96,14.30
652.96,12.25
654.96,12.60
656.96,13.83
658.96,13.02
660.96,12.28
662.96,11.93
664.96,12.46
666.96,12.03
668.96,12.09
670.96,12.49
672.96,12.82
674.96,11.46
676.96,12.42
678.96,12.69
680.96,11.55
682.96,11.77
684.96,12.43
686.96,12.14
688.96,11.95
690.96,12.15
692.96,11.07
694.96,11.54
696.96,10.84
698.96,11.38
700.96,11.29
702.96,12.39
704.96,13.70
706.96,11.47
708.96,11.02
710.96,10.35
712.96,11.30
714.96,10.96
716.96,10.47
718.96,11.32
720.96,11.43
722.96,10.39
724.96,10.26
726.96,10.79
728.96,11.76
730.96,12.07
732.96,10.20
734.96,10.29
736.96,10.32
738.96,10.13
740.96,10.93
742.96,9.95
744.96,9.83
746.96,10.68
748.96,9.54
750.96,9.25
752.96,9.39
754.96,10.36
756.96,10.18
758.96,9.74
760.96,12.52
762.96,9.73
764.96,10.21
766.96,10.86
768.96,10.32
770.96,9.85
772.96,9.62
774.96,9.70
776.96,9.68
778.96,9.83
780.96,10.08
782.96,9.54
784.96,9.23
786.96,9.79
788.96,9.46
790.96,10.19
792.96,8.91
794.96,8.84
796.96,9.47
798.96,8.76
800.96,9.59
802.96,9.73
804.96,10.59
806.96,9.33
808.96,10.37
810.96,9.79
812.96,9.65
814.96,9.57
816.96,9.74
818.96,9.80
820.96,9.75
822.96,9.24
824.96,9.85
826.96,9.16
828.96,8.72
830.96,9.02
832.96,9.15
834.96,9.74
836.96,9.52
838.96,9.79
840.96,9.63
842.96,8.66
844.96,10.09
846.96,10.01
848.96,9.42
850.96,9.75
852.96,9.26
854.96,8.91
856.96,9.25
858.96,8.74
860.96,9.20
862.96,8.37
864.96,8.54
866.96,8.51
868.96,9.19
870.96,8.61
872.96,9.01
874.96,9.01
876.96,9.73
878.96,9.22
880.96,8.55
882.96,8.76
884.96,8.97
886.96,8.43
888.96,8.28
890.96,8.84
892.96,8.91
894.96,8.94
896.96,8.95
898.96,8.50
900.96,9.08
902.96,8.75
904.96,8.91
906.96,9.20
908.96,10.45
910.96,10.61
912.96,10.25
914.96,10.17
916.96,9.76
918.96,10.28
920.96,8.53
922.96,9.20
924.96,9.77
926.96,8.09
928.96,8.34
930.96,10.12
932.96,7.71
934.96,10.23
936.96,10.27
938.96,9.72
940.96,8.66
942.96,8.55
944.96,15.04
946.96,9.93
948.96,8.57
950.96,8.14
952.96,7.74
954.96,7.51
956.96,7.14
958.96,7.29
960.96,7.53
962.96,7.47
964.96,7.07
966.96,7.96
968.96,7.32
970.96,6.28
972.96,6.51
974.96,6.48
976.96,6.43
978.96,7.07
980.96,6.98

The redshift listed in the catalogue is 0.89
